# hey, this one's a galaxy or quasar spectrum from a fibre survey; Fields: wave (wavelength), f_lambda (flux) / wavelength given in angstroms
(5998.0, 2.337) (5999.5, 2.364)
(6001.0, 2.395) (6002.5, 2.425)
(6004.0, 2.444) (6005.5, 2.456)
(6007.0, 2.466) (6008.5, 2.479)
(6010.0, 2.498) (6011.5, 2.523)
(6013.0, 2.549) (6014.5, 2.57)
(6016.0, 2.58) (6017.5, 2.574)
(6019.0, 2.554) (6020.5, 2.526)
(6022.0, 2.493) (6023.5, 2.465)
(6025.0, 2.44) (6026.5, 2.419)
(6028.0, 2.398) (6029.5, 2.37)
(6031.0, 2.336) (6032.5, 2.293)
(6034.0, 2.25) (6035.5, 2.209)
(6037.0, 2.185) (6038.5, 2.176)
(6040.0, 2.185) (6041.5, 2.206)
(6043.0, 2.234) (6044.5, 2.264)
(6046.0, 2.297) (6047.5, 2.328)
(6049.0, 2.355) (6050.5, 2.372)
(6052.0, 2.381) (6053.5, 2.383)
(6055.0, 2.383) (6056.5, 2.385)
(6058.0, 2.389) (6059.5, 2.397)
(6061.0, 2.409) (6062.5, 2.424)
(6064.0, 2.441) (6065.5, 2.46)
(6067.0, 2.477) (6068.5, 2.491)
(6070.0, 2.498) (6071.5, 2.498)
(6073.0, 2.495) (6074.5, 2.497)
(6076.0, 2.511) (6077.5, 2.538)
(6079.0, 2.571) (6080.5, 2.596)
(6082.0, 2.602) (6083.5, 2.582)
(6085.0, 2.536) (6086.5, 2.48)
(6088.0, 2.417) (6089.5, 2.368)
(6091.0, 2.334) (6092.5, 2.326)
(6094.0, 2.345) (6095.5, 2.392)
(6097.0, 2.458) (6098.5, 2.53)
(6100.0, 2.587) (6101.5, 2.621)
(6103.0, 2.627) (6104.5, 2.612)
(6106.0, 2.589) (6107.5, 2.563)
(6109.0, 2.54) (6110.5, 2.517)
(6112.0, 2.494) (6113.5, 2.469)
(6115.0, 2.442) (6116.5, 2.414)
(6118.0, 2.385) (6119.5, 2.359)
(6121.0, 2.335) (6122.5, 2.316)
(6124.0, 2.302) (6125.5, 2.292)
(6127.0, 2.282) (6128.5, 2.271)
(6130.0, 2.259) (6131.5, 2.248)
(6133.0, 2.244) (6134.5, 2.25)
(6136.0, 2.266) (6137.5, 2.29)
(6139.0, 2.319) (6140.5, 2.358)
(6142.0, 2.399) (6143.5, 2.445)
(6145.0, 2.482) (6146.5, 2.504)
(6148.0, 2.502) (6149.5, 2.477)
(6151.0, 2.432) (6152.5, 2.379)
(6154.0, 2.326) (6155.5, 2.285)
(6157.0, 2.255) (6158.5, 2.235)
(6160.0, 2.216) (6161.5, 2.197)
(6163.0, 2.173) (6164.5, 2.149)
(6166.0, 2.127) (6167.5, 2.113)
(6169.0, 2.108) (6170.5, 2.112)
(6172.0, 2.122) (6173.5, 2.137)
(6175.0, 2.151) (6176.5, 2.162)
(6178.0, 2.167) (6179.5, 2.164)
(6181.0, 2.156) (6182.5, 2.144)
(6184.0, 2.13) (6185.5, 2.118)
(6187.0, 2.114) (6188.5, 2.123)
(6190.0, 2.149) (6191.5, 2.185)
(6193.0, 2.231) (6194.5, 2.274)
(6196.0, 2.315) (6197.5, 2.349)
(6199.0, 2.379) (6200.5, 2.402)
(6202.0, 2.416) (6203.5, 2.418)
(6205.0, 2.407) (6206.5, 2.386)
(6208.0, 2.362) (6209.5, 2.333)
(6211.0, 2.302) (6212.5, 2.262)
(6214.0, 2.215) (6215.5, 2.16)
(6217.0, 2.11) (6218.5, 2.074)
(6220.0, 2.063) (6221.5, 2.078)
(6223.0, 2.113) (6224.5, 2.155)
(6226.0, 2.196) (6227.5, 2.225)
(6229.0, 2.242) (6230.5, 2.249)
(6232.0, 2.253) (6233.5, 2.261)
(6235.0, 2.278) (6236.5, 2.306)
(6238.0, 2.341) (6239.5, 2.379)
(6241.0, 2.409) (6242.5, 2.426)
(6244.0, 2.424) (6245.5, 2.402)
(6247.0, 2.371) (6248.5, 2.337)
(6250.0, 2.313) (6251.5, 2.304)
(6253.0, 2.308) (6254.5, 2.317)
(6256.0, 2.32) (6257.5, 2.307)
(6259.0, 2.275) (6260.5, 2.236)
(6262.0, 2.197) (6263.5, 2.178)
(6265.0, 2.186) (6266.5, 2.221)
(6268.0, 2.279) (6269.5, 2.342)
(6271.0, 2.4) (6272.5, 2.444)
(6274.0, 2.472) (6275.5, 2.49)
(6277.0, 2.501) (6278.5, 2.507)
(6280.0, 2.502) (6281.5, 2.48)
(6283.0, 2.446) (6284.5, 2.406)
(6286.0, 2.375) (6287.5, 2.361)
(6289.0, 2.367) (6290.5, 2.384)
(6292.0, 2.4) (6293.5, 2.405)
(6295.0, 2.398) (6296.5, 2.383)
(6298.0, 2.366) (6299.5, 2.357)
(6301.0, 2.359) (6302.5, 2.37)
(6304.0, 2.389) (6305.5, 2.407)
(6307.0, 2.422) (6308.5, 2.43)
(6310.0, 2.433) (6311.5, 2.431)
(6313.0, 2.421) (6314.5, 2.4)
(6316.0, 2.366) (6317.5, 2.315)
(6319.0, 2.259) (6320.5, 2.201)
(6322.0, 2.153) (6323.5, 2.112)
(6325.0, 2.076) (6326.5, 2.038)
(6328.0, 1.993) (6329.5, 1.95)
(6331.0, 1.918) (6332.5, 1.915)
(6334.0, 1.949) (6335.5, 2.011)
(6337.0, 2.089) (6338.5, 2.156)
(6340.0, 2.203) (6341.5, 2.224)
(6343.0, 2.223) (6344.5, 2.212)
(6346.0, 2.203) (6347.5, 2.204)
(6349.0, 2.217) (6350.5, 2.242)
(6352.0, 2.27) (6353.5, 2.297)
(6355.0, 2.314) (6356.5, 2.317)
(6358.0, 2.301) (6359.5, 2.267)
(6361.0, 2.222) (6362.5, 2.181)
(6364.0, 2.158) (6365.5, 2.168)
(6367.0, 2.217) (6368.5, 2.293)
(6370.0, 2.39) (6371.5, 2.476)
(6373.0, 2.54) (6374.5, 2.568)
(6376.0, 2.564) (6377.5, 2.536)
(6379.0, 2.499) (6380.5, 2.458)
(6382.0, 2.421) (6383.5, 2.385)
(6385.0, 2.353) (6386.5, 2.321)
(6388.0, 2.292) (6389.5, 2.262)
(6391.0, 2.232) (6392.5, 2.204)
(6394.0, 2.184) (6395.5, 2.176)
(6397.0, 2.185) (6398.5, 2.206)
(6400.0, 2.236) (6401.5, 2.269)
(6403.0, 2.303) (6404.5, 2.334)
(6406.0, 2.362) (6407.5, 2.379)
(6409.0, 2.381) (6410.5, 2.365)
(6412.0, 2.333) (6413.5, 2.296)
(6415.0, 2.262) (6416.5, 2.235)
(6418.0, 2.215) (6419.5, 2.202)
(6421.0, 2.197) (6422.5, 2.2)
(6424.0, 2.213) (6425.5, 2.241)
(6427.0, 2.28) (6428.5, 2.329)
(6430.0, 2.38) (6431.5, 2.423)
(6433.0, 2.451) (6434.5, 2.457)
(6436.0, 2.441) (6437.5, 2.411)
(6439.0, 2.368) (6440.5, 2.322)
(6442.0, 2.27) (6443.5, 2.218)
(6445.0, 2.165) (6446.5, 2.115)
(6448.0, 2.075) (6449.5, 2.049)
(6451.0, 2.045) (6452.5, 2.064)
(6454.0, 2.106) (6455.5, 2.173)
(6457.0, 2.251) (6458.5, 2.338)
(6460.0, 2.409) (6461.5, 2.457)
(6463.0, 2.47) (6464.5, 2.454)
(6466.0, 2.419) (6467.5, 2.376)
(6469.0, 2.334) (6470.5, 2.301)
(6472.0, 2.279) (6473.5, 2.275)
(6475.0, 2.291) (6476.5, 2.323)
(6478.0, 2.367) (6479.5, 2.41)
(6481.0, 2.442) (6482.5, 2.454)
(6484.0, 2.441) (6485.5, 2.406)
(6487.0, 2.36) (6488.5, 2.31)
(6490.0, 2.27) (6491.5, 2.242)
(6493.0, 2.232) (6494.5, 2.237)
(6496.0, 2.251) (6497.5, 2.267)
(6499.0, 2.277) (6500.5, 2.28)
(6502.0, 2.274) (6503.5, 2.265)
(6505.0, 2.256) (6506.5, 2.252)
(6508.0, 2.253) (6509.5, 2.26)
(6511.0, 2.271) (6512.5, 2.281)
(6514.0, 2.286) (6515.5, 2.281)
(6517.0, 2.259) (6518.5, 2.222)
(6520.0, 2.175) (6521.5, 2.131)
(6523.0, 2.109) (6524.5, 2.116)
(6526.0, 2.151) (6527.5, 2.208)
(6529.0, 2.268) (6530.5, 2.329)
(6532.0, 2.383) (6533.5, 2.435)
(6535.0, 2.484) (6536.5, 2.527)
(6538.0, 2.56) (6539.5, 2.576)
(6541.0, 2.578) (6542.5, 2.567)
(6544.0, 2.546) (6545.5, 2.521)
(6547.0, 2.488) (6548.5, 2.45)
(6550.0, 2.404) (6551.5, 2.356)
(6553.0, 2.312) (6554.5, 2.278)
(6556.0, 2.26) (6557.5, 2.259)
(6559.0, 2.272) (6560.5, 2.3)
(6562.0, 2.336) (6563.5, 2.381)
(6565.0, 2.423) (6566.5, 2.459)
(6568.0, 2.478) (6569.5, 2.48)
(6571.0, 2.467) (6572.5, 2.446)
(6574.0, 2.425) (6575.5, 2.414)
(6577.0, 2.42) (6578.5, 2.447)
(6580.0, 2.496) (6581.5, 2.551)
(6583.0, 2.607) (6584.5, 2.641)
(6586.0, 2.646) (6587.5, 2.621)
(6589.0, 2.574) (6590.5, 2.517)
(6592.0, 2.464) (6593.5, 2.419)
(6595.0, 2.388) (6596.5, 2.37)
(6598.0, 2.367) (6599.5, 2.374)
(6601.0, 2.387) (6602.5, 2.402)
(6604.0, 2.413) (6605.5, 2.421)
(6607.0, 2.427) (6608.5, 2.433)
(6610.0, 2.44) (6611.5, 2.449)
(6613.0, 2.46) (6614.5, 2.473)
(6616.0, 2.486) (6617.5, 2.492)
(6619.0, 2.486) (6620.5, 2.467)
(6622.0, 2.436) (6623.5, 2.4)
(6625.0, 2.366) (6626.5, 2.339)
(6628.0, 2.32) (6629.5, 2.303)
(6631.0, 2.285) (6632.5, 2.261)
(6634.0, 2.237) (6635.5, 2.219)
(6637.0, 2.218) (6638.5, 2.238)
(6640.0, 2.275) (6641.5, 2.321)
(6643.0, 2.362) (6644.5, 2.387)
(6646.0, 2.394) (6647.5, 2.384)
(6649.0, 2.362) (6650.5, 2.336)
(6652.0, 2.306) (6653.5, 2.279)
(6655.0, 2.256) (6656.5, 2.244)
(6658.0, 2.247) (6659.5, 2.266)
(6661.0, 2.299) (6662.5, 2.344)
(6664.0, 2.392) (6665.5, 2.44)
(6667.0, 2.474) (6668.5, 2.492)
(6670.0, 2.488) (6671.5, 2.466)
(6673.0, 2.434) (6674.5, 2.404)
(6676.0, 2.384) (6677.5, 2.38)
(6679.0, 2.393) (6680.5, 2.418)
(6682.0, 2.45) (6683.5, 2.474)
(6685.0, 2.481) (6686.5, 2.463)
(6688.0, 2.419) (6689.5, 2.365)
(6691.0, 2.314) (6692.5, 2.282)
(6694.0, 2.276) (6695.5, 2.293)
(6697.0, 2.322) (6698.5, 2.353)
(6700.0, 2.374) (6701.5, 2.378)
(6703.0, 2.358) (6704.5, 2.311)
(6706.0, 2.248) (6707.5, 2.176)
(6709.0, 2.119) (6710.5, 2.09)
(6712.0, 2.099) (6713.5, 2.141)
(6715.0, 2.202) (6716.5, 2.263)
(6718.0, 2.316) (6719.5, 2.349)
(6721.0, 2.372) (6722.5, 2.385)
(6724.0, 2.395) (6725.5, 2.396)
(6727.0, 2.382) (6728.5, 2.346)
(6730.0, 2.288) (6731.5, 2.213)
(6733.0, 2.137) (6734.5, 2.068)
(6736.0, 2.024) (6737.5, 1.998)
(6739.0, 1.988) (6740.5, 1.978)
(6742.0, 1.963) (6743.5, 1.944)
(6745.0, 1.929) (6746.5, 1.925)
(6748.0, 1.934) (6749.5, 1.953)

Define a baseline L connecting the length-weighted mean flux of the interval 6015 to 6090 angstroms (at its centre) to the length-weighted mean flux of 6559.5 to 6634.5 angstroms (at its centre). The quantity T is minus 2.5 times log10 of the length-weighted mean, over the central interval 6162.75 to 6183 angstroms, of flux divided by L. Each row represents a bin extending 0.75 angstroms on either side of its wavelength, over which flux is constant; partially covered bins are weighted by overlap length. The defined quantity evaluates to 0.13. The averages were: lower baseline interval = 2.42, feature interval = 2.14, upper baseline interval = 2.43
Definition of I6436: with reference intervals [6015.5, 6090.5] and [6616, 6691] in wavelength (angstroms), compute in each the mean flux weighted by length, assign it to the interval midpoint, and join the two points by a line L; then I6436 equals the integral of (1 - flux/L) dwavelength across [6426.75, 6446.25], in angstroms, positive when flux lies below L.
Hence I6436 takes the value 0.3 angstroms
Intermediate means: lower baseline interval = 2.41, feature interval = 2.34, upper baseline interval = 2.37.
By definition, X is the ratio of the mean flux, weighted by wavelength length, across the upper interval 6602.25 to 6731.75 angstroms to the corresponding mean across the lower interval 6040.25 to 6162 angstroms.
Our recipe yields 0.98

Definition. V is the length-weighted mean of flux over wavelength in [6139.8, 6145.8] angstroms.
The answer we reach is 2.42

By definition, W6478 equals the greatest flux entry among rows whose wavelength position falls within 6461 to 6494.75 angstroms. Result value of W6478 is 2.47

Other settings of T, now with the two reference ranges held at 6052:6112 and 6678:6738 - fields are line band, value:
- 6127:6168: 0.07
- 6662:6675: -0.06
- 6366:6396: 0.01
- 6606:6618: -0.06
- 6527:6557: -0.04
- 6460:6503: 0.01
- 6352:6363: 0.06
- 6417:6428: 0.07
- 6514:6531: 0.07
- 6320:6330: 0.16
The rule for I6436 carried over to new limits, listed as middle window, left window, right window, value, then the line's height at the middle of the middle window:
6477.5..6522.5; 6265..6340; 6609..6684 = 0.99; 2.34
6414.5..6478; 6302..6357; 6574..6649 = 0.43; 2.3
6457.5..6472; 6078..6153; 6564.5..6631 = 0.34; 2.44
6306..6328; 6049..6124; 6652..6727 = 1.23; 2.42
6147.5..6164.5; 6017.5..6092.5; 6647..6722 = 0.64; 2.4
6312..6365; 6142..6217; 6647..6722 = 2.33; 2.28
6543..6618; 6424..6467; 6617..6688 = -3.19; 2.34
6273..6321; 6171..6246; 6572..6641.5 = -2.51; 2.28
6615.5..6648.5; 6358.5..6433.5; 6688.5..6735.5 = -0.89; 2.29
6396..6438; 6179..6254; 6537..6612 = 1.07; 2.37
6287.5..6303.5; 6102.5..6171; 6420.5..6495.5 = -0.37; 2.33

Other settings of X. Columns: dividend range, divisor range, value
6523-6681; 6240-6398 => 1.04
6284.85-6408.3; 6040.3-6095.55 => 0.94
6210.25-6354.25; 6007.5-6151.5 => 0.94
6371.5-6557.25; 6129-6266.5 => 1.02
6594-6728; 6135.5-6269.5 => 1.04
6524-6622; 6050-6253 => 1.04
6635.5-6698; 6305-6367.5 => 1.07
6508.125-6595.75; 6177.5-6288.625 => 1.05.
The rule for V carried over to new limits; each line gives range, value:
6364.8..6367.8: 2.19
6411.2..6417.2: 2.28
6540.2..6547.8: 2.54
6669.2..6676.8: 2.44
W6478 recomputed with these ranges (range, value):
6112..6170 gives 2.504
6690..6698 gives 2.322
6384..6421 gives 2.381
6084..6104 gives 2.627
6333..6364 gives 2.317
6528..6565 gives 2.578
